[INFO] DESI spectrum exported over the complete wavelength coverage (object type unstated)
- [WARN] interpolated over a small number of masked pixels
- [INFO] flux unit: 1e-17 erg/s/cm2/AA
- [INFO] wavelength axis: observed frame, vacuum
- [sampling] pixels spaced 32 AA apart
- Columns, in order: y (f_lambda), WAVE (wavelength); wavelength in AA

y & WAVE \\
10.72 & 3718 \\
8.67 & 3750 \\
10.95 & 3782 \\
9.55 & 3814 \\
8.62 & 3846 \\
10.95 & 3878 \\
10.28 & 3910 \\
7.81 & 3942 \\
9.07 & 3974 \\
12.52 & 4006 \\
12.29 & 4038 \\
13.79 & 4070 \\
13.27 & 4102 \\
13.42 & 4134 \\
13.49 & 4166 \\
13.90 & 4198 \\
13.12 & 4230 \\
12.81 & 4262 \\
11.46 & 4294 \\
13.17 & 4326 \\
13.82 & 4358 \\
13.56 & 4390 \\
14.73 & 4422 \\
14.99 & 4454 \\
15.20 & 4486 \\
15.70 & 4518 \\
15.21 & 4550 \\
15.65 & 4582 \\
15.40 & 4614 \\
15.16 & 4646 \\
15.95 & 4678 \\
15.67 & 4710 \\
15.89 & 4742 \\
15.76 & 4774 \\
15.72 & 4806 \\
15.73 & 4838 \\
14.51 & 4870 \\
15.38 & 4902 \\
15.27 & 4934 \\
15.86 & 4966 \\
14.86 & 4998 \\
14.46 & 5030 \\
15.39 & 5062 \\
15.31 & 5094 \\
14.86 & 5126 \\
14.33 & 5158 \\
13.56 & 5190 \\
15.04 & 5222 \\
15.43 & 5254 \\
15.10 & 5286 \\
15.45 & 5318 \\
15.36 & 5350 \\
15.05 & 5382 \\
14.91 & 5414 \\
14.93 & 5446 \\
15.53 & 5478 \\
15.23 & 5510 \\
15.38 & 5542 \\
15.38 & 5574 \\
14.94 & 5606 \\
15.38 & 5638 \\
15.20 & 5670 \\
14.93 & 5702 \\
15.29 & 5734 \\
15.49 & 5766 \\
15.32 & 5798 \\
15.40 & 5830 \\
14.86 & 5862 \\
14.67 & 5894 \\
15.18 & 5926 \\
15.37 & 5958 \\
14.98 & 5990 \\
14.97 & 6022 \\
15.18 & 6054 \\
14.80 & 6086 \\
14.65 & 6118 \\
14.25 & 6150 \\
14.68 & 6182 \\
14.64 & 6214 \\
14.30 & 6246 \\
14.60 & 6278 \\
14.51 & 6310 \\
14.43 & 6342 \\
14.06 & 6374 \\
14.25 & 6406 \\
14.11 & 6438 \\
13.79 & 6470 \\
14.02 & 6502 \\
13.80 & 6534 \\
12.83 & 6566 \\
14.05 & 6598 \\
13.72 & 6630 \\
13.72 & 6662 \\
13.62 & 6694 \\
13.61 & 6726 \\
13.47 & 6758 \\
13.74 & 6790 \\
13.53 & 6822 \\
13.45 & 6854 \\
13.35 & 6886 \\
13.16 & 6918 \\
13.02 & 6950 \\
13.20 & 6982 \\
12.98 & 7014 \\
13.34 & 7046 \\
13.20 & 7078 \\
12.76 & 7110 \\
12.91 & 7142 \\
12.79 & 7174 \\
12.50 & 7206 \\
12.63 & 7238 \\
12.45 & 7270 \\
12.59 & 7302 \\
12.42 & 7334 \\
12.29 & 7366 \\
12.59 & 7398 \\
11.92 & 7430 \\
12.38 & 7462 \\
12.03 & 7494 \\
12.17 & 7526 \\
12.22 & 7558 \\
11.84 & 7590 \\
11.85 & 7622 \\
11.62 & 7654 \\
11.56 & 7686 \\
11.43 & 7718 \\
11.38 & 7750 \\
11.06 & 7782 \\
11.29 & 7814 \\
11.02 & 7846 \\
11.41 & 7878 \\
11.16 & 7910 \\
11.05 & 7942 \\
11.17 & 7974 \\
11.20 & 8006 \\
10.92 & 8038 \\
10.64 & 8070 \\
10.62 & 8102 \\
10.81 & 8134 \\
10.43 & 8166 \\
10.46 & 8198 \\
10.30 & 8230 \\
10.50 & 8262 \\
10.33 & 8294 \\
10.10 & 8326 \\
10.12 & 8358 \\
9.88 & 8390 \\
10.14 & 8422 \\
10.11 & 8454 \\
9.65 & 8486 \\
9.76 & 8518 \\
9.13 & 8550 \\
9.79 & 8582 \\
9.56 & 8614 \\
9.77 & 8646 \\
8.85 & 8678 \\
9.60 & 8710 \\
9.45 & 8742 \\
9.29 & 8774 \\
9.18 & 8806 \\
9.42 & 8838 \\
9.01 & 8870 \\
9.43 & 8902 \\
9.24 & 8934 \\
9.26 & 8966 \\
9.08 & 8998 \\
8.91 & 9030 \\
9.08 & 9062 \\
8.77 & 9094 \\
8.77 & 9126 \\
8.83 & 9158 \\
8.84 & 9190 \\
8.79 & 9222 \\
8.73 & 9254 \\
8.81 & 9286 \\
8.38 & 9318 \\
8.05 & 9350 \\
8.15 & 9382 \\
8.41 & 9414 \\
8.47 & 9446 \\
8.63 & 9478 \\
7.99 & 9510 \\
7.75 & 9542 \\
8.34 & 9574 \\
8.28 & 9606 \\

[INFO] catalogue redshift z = 0.000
